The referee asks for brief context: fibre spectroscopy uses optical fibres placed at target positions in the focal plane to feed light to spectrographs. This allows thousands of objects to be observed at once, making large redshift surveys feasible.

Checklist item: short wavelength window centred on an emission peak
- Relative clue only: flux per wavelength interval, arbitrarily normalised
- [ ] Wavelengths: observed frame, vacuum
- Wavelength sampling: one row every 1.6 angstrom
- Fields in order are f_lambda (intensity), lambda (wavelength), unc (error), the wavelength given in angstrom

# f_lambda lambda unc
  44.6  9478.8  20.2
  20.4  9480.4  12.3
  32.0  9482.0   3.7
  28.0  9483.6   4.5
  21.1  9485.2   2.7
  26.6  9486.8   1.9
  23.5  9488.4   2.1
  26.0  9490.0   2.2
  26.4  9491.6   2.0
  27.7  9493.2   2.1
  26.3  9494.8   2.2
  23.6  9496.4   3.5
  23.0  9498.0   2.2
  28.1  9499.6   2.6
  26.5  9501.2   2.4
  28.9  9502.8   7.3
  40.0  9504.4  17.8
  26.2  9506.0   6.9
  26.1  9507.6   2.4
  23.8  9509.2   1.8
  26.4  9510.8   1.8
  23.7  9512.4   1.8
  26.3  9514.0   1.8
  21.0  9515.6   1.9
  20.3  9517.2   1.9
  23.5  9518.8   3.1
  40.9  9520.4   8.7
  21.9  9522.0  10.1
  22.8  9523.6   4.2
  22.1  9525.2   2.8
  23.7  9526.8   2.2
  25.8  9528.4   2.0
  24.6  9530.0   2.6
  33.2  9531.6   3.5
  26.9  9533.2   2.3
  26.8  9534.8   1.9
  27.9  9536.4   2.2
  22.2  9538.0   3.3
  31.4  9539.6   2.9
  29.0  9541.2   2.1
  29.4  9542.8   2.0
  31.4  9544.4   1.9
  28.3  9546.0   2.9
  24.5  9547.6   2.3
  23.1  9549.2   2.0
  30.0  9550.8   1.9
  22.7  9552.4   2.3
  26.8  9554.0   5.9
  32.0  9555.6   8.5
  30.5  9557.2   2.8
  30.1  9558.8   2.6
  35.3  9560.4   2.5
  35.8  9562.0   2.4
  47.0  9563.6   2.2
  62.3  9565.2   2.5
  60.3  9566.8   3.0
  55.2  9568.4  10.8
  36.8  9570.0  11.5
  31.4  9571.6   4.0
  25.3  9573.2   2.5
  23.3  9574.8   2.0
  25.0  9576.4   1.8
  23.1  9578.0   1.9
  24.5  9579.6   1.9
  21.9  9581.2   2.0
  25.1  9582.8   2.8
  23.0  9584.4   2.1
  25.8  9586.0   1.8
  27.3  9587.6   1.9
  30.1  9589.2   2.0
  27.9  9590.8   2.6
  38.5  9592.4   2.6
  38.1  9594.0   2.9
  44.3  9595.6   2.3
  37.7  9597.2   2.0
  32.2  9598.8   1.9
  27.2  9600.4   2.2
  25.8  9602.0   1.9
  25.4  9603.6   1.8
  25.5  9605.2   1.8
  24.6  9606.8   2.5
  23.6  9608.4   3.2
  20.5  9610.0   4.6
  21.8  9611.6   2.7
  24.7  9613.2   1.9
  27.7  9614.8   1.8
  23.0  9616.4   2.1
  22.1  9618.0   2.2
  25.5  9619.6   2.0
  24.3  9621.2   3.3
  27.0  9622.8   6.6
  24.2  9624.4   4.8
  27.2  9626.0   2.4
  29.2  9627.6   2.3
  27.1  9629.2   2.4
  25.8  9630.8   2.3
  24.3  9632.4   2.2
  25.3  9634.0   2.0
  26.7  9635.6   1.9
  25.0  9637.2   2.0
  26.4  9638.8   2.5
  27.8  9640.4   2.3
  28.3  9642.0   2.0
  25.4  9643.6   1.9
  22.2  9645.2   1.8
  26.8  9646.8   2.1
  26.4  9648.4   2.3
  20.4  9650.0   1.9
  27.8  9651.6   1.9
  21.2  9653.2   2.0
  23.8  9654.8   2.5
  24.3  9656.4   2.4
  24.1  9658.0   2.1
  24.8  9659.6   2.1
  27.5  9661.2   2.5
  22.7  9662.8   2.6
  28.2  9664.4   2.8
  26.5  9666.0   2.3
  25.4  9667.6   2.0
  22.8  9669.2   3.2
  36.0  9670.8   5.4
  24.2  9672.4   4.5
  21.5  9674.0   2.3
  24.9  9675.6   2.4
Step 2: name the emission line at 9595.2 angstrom [N II] 6583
